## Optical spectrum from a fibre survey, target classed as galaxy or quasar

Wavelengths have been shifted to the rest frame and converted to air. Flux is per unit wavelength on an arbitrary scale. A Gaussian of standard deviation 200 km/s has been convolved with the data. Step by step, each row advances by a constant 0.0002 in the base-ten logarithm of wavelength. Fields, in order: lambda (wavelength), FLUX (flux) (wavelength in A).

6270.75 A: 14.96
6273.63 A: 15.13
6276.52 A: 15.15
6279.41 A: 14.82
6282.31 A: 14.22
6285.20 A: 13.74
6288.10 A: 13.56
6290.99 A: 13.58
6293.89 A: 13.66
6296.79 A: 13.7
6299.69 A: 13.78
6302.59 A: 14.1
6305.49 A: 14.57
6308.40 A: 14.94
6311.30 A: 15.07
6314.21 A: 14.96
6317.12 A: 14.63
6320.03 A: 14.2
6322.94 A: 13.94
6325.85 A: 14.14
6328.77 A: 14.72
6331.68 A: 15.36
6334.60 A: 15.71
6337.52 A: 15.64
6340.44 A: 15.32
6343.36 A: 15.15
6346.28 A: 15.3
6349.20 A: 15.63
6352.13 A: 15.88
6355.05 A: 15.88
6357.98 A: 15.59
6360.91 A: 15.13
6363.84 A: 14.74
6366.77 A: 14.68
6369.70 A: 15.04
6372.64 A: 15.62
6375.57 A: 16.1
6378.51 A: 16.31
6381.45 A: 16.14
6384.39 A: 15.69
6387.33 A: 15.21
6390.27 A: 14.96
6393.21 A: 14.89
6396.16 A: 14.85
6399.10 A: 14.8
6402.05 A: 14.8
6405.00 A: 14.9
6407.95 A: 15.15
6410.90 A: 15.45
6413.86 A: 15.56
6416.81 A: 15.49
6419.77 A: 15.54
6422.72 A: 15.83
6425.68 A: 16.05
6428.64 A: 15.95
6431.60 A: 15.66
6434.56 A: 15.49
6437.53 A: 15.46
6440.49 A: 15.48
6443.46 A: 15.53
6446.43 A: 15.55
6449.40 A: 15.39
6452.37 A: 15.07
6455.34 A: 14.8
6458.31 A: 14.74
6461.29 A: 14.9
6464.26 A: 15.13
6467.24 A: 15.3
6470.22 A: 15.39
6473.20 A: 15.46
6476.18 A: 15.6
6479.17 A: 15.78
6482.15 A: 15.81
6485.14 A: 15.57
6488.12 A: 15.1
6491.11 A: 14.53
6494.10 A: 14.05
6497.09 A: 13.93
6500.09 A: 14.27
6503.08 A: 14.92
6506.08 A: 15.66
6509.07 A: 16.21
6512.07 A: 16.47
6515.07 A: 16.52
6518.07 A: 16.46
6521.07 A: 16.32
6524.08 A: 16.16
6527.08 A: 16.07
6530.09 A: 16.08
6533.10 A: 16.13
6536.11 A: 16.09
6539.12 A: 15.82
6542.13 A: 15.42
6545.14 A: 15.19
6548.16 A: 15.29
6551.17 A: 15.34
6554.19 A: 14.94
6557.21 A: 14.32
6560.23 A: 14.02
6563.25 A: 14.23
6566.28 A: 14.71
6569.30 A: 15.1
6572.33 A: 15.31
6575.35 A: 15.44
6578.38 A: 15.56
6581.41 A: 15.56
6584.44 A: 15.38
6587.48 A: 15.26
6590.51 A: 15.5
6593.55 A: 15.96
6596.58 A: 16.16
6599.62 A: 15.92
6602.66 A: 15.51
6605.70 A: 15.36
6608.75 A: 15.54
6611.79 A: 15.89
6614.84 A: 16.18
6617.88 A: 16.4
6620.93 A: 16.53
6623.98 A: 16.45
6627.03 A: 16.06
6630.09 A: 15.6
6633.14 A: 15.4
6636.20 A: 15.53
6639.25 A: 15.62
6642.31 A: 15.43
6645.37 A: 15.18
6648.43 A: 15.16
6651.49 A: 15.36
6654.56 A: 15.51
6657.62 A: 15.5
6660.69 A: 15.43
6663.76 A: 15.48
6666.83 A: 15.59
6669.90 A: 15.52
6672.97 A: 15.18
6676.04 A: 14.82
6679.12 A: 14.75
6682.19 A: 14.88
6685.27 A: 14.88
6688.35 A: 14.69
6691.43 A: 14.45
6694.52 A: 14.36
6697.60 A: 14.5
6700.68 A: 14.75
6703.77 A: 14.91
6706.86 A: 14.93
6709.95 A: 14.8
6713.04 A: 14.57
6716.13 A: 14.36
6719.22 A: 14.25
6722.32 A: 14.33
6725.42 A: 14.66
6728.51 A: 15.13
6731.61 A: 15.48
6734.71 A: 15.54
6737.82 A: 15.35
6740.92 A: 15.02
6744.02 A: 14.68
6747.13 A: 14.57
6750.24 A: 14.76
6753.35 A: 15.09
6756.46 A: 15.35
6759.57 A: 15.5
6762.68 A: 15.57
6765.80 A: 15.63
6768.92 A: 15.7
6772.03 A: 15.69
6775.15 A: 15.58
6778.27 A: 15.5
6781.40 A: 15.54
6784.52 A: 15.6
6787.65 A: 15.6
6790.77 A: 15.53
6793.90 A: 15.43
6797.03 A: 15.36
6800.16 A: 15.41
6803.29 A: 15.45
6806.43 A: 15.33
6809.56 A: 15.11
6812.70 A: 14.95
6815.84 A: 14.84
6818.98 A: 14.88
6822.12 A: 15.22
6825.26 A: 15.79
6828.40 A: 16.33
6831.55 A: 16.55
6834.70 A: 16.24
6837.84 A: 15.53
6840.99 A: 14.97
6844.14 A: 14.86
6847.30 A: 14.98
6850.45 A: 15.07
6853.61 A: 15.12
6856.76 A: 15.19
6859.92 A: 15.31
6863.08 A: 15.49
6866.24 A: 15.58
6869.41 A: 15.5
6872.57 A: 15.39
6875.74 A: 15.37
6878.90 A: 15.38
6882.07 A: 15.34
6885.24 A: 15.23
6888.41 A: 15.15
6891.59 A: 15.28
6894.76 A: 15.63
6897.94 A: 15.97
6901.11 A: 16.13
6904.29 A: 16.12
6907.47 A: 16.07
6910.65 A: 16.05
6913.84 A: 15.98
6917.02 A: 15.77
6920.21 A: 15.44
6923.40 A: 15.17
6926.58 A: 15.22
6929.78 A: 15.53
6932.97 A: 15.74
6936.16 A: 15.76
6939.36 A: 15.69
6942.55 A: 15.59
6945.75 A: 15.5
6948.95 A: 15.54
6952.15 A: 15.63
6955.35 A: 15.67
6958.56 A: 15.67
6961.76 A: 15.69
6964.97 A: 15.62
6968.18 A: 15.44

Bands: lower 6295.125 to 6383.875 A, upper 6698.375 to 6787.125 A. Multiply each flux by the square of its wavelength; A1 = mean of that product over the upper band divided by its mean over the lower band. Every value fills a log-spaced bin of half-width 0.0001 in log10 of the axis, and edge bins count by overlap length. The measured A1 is 1.1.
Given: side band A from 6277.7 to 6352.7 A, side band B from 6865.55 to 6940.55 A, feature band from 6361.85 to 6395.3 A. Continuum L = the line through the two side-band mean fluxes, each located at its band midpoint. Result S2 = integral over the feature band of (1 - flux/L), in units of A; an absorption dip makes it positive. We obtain -1.5 A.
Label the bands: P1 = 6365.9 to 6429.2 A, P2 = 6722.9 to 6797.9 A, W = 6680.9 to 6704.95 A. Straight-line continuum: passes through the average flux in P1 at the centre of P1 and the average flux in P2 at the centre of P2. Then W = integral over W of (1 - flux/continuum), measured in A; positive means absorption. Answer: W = 1.0 A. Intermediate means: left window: 15.4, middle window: 14.7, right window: 15.3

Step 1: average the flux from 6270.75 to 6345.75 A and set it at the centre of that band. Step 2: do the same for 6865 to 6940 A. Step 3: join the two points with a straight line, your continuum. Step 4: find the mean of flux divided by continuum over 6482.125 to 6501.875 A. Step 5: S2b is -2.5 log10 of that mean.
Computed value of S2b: 0.02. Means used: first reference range 14.6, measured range 14.7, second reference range 15.6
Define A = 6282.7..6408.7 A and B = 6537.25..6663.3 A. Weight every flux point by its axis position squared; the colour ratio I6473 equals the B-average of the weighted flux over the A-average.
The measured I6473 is 1.1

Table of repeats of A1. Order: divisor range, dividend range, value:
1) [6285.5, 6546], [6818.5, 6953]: 1.17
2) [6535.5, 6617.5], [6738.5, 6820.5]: 1.06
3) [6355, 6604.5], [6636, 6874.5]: 1.07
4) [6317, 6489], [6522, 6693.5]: 1.07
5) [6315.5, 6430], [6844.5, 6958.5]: 1.19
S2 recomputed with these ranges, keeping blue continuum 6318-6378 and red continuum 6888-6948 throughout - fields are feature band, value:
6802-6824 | 0.7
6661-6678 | 0.2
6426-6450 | -0.5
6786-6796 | 0.0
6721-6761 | 1.3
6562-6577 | 0.4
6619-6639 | -0.6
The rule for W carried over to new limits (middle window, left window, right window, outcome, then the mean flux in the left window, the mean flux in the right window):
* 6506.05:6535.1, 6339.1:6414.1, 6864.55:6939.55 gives -1.56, 15.3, 15.6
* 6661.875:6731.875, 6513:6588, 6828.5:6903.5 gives 2.92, 15.5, 15.5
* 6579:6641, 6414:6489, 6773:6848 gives -1.36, 15.4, 15.4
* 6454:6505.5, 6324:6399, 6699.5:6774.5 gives 0.71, 15.3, 15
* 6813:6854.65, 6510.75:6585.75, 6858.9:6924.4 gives 0.47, 15.5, 15.6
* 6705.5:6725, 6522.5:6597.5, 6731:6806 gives 1.06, 15.4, 15.4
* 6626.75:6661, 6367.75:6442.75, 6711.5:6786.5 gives -0.50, 15.5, 15.1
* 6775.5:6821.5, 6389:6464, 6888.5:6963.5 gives 0.74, 15.3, 15.7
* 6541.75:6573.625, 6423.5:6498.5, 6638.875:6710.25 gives 0.64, 15.3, 15.1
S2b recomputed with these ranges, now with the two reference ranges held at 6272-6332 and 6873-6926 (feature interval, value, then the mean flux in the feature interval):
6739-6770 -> 0.01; 15.2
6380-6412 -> -0.04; 15.2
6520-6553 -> -0.07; 15.8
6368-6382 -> -0.09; 15.8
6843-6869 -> 0.02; 15.2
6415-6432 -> -0.08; 15.8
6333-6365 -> -0.07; 15.5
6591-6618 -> -0.06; 15.8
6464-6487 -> -0.06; 15.5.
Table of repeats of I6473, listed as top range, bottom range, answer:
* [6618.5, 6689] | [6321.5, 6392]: 1.10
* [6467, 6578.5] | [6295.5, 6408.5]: 1.08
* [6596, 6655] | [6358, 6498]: 1.09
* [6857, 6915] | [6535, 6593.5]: 1.13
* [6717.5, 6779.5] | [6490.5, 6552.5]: 1.04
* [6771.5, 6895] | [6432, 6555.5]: 1.10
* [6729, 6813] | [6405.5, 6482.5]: 1.10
